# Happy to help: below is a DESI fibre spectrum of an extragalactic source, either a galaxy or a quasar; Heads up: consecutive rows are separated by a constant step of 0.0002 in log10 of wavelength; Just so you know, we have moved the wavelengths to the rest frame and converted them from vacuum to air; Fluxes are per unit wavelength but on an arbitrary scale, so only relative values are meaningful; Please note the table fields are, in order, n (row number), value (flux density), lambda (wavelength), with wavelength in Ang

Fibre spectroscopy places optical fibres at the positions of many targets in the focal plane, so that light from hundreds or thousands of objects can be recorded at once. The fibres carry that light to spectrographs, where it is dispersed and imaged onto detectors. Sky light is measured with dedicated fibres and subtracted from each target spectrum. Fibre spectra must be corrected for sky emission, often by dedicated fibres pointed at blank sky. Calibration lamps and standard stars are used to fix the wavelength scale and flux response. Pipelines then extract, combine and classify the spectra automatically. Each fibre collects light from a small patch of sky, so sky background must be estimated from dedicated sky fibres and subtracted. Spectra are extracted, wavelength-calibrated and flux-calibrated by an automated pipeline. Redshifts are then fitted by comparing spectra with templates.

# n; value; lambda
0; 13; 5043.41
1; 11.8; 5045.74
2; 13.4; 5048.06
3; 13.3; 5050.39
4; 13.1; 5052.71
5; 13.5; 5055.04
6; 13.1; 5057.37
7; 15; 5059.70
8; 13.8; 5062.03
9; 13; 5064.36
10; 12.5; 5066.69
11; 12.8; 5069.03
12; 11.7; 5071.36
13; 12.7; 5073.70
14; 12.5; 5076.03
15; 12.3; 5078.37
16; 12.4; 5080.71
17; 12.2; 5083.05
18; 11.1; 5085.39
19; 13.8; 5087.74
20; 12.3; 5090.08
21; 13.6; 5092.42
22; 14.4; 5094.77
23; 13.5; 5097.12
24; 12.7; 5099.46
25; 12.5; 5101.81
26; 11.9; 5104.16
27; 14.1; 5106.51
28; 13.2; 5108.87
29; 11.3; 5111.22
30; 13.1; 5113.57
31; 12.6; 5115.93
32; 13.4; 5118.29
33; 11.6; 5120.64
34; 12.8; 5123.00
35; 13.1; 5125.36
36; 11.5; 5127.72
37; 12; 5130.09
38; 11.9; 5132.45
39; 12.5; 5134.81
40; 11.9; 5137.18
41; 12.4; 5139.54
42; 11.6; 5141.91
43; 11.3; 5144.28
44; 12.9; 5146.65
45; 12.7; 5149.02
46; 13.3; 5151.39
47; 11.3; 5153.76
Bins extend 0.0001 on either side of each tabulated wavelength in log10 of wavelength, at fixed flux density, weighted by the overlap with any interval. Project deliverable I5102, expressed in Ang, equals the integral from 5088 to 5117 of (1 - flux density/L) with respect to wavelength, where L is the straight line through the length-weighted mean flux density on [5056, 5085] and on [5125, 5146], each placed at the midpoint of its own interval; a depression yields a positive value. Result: -1.30 Ang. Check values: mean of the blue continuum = 12.8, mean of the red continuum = 12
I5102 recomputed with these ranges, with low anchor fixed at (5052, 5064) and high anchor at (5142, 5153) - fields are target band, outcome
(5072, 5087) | 1.3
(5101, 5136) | 0.9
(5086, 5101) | -0.1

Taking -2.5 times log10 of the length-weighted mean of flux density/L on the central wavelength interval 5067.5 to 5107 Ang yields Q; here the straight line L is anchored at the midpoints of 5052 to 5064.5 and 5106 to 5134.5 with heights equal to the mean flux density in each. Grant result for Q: 0.033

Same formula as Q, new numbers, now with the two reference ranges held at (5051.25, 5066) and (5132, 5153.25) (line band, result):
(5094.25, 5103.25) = -0.02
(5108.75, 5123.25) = 0.01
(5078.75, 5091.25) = 0.07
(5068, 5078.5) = 0.08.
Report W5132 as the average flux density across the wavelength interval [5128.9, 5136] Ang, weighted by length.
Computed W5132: 12.1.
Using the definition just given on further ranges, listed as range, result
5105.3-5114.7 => 12.9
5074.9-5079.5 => 12.4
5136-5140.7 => 12.2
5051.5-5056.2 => 13.3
